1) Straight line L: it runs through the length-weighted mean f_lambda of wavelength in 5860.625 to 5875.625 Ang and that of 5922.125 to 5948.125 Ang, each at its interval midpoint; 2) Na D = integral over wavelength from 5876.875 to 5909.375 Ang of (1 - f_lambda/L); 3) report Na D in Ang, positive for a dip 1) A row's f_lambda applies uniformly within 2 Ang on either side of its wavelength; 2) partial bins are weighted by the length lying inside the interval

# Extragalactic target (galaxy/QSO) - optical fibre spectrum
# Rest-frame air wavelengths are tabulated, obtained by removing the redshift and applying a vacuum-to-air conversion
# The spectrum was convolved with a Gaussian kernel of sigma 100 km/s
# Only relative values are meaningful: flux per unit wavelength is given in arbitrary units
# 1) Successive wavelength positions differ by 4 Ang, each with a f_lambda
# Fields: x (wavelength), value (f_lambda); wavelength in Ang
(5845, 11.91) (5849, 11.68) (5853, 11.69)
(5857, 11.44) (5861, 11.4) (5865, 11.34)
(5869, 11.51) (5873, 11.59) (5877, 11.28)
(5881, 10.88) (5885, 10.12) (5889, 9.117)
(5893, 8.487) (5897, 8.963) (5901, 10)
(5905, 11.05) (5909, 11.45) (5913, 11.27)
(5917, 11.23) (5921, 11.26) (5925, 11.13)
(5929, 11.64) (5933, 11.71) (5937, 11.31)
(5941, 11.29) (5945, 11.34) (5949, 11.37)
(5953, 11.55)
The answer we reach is 4.03 Ang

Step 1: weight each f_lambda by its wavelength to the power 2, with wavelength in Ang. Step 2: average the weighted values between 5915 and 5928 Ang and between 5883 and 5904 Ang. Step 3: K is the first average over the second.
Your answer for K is 1.20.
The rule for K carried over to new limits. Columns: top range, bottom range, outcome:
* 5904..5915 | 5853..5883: 1.01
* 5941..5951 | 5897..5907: 1.13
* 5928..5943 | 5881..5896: 1.24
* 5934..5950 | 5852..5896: 1.08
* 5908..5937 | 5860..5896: 1.09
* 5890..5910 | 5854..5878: 0.87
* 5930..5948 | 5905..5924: 1.02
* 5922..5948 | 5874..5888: 1.08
